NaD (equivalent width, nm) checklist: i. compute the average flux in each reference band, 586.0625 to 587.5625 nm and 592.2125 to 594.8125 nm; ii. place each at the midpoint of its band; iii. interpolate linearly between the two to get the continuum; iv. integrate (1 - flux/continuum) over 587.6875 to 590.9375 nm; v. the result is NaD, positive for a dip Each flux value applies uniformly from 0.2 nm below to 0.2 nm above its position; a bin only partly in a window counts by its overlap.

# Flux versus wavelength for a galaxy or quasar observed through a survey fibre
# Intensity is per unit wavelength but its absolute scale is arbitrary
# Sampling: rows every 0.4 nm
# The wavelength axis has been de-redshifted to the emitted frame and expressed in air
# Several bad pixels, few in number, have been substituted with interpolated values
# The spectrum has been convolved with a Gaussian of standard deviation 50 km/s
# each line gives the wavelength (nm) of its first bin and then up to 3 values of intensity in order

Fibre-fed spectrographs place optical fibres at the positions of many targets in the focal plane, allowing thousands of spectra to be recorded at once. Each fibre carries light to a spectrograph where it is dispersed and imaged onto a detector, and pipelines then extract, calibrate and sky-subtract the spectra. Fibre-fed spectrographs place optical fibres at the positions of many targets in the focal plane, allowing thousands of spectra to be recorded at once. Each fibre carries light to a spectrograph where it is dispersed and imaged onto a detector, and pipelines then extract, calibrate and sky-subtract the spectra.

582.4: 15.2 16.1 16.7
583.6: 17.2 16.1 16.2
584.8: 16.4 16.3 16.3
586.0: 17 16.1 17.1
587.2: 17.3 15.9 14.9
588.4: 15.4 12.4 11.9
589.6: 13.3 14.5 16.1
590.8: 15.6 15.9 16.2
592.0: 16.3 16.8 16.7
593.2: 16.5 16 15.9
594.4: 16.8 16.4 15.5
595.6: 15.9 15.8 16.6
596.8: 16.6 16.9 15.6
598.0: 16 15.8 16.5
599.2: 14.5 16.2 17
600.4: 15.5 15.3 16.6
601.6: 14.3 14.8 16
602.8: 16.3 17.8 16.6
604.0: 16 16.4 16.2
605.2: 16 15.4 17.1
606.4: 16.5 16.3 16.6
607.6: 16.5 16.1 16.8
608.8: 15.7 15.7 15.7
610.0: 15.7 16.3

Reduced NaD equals 0.46 nm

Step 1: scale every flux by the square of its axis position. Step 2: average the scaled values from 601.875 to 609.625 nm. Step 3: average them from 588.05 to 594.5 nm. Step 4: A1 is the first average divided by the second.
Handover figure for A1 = 1.11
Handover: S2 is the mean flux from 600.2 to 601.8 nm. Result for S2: 15.4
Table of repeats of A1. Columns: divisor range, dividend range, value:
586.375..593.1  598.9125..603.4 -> 1.07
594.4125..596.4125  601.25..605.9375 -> 1.03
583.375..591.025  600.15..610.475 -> 1.10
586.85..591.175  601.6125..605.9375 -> 1.14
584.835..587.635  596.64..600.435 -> 1.01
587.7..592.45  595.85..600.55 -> 1.11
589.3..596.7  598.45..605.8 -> 1.04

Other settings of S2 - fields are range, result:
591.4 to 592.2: 16.2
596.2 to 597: 16.6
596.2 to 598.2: 16.3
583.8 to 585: 16.2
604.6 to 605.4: 16.1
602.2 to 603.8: 16.7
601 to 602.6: 15.4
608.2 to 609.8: 16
